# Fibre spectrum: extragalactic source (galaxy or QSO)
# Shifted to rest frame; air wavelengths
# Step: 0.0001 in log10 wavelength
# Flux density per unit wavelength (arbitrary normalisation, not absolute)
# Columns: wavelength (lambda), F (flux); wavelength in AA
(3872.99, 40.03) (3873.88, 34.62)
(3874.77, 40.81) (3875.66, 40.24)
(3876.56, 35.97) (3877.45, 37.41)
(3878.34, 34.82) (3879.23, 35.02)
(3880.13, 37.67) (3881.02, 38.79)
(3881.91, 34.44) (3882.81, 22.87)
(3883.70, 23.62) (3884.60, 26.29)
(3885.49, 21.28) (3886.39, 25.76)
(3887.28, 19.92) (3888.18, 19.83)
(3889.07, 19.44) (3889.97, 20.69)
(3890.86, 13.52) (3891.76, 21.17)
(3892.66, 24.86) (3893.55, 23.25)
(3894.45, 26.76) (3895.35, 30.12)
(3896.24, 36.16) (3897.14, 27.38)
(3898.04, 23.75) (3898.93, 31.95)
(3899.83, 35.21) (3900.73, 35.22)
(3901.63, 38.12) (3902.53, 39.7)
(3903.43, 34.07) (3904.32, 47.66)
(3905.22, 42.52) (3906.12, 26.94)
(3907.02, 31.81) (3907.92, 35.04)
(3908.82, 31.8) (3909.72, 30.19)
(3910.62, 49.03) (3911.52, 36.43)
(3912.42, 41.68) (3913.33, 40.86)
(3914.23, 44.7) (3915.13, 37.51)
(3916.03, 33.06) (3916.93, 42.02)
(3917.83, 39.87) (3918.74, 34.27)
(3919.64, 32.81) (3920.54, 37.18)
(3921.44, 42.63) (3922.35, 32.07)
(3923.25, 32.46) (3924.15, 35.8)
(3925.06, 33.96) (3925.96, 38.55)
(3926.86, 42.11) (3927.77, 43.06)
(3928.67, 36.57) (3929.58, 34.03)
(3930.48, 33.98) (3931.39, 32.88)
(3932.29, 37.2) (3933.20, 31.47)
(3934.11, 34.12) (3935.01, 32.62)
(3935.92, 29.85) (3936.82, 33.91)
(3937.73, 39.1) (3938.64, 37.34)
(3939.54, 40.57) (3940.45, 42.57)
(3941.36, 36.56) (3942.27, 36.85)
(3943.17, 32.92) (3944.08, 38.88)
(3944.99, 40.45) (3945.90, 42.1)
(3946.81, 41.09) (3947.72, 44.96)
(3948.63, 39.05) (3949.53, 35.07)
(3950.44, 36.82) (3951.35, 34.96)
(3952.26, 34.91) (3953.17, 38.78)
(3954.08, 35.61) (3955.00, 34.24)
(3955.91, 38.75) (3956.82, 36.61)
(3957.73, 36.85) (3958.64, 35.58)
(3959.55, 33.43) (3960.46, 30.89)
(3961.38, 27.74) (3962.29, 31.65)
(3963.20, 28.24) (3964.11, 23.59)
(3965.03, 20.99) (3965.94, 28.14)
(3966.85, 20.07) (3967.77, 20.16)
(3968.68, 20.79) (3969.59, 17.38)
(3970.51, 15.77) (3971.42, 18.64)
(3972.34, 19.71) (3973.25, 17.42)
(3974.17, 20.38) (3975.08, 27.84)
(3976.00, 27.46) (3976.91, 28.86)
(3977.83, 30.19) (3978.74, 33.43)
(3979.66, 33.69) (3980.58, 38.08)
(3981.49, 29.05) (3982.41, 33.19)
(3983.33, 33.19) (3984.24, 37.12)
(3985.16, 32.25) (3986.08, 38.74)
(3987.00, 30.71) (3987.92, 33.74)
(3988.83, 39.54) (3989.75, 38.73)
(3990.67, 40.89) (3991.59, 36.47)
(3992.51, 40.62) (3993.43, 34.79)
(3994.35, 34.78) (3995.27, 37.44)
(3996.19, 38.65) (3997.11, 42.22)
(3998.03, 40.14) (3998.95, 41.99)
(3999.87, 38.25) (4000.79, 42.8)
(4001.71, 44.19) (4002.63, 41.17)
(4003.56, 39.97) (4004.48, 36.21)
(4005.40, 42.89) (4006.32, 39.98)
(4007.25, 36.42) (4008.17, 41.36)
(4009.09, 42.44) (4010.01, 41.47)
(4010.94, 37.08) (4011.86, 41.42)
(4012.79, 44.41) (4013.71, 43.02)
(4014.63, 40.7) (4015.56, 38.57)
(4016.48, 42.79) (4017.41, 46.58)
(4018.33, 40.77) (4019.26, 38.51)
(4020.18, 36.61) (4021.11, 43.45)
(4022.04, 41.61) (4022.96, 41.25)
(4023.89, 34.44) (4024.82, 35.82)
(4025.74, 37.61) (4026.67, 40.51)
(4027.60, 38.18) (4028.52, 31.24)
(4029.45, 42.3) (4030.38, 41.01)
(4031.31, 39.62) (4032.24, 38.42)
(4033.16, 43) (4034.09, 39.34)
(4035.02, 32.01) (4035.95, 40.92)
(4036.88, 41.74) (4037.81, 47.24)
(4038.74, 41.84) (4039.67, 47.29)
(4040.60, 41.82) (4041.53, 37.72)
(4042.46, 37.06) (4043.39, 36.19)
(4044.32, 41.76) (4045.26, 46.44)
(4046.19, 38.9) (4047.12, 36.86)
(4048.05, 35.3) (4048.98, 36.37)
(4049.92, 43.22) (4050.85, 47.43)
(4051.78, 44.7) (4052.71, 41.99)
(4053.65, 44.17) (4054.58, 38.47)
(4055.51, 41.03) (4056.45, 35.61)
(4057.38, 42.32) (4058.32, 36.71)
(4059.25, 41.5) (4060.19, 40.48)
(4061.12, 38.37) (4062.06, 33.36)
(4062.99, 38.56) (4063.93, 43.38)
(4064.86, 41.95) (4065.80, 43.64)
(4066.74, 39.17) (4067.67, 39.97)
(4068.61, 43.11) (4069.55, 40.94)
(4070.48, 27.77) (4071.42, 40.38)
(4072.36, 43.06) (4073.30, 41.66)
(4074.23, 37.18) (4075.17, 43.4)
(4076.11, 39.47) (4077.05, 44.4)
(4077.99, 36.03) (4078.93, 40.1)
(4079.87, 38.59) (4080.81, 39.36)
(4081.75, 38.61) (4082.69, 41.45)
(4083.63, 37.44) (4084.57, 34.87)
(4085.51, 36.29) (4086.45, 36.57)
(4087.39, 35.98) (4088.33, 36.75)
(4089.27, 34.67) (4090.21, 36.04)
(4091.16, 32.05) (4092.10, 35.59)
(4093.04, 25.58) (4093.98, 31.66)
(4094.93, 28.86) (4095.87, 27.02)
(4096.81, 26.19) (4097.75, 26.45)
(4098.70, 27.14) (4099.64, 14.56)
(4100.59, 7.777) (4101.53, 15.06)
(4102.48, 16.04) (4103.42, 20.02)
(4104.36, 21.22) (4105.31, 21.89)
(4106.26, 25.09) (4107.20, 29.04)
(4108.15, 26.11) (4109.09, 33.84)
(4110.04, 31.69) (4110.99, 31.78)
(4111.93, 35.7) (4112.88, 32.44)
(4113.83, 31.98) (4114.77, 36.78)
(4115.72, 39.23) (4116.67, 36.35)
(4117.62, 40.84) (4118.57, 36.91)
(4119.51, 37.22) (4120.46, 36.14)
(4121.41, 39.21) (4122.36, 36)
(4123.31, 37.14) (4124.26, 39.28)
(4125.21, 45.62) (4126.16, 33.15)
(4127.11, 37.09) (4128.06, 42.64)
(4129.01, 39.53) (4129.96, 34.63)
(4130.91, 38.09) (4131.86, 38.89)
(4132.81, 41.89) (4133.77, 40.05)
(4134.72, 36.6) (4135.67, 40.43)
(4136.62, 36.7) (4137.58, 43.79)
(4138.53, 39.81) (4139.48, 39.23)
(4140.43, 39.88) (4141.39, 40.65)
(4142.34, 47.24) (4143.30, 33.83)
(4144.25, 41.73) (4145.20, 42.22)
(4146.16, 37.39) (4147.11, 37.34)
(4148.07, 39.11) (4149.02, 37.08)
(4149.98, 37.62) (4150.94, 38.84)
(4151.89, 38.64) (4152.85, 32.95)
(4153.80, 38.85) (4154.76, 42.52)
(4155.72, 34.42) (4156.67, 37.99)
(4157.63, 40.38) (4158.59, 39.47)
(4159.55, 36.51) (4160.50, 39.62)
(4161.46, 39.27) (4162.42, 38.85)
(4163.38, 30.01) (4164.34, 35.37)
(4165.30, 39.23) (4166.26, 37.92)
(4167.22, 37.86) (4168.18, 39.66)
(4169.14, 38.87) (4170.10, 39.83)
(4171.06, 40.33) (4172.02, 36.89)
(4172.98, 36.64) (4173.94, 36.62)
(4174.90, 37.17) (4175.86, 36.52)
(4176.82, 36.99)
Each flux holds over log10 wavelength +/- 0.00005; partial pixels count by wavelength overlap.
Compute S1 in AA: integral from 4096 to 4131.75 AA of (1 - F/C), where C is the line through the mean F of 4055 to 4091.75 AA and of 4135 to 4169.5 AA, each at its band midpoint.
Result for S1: 6.73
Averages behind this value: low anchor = 38.8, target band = 31.4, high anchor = 38.6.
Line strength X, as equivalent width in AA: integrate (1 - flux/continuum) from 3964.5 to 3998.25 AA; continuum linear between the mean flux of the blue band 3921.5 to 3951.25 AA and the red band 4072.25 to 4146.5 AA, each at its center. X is 5.4 AA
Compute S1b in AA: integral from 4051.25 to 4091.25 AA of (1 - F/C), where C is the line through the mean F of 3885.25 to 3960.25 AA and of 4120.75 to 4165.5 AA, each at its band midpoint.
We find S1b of -2.0 AA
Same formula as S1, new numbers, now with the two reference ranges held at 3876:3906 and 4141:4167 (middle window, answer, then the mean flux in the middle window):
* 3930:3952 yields -3.8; 36.9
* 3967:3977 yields 3.5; 21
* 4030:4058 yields -4.7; 40.6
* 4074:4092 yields -0.9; 37.8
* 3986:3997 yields -1.4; 37.2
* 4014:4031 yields -2.7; 39.6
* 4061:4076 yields -1.8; 39.8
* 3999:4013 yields -3.0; 40.6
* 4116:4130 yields -0.3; 38.2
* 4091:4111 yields 6.4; 25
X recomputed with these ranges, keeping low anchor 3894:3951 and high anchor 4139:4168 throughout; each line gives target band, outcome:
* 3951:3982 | 7.0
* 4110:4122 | 0.7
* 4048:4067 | -1.5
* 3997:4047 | -4.1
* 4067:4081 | -0.7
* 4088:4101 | 3.4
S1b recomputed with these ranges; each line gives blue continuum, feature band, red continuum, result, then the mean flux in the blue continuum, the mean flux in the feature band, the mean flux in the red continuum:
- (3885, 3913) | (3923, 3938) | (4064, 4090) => -1.6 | 30.4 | 35.4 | 39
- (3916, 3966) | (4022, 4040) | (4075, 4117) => -3.5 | 35.6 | 39.7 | 31.4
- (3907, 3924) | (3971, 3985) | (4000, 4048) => 3.7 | 37.2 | 28.7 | 40.2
